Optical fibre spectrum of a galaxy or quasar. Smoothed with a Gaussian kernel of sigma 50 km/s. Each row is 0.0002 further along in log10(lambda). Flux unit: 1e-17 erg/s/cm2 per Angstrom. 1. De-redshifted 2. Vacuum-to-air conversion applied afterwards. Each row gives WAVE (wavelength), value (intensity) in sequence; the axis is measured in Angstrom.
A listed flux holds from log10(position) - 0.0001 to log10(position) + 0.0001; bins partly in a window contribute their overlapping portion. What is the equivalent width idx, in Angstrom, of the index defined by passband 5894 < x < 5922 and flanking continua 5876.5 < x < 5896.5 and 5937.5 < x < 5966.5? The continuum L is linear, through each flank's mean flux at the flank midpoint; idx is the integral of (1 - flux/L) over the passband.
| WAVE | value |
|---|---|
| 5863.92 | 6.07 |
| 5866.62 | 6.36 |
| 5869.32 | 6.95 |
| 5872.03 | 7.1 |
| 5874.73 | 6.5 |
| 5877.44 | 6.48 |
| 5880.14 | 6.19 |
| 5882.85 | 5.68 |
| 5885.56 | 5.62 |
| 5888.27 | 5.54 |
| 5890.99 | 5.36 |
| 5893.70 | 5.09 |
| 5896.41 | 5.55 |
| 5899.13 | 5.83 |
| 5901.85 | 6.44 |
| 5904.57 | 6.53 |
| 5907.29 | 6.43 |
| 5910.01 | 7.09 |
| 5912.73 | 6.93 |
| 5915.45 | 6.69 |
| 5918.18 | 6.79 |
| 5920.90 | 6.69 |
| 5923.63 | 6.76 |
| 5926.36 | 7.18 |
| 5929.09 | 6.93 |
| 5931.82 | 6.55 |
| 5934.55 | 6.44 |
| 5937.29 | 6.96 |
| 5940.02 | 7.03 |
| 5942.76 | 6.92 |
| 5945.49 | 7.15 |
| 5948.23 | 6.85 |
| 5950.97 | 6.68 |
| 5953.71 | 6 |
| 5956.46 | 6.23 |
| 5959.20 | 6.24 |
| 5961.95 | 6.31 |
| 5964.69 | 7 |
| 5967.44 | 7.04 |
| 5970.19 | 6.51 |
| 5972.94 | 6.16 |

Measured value -2.0 Angstrom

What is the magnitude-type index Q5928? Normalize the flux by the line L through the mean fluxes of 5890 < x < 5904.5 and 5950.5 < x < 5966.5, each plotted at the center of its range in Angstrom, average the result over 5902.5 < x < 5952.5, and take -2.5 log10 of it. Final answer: -0.12 mag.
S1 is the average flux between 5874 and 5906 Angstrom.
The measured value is 5.89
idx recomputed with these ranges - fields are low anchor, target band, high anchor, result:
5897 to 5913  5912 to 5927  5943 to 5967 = -0.7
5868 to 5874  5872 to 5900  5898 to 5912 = 3.8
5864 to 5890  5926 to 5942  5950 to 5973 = -1.1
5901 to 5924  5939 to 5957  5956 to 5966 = -0.5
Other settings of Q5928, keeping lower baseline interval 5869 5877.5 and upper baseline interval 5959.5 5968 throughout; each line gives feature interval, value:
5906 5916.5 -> -0.01 mag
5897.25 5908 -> 0.08 mag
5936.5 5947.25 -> -0.05 mag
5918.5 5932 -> -0.02 mag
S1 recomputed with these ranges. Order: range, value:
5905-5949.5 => 6.83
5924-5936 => 6.77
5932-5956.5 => 6.71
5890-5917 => 6.21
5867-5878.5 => 6.73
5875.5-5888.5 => 5.96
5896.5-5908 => 6.21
